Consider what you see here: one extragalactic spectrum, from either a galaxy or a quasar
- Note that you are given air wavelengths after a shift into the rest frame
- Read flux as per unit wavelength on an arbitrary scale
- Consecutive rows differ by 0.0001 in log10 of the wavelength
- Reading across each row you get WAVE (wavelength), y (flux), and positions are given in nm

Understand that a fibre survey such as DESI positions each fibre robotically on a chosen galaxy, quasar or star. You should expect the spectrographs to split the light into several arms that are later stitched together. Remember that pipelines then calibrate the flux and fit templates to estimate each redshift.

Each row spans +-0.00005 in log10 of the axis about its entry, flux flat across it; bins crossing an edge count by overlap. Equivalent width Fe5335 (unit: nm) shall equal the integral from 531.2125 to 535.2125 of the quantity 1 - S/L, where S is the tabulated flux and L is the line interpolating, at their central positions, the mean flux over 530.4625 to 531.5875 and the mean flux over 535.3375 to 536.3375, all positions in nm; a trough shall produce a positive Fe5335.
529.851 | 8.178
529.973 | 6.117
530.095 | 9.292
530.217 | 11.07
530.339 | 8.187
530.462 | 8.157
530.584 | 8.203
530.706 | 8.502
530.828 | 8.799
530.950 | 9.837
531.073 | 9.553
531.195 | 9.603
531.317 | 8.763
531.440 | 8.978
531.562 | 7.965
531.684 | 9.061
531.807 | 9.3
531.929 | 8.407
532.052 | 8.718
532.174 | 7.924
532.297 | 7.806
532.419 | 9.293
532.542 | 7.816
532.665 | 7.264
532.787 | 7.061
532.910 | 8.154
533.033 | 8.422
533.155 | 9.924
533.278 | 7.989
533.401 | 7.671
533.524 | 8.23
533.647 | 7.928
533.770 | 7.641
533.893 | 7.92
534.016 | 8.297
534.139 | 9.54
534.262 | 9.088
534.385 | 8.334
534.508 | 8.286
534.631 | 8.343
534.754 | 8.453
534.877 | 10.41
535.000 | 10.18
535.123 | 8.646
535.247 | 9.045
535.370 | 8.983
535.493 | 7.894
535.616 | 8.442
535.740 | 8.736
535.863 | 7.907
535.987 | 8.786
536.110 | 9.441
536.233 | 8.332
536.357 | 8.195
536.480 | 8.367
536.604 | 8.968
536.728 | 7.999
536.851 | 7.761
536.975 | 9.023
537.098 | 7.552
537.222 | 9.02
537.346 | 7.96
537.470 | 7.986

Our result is 0.10 nm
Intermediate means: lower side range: 8.9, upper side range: 8.54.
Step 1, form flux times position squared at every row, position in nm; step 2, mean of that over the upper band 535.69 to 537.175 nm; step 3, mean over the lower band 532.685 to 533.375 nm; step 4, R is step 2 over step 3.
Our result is 1.04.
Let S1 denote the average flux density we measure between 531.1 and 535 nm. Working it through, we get 8.51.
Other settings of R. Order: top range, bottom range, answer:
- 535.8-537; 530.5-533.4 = 1.01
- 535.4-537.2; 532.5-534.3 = 1.04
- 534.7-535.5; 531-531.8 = 1.03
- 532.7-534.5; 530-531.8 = 0.94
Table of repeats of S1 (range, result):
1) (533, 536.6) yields 8.61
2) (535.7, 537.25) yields 8.45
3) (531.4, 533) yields 8.28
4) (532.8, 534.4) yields 8.35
